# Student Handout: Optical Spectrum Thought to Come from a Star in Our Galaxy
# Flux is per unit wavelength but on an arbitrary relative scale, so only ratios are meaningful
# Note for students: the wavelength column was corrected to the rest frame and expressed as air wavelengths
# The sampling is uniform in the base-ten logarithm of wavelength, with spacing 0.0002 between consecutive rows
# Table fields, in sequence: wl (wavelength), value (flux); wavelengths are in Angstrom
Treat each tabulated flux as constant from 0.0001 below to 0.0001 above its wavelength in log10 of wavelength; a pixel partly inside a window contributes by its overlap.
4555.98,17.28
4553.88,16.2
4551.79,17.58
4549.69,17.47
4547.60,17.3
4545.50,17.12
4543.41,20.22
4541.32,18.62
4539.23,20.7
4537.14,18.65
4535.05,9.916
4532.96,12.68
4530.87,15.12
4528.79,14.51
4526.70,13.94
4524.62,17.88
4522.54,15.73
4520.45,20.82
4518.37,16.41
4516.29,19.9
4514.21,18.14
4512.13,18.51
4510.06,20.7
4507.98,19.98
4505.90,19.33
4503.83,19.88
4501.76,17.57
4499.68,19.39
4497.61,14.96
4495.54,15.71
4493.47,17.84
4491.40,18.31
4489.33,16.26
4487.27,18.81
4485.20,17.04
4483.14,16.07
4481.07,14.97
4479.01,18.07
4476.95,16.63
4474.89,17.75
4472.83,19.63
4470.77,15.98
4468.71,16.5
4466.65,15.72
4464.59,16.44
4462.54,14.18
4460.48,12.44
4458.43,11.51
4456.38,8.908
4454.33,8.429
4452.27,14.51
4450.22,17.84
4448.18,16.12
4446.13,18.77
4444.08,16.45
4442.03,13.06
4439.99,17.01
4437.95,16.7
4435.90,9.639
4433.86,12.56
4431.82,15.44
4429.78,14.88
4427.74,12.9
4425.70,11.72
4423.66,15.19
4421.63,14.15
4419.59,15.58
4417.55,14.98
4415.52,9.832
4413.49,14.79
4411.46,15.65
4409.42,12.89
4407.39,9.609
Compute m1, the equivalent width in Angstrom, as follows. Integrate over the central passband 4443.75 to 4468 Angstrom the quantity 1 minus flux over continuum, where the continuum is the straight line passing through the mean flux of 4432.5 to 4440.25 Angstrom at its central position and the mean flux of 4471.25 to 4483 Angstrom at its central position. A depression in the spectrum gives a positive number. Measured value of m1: 1.8 Angstrom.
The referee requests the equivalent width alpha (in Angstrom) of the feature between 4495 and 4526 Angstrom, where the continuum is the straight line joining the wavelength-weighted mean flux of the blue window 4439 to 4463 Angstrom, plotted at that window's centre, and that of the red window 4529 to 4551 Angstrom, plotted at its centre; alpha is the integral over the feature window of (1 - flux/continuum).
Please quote -4.9 Angstrom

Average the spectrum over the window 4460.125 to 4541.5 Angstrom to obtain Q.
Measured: 17.1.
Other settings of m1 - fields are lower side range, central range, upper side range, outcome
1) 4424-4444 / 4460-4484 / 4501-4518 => 0.4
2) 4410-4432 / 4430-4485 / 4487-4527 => 2.3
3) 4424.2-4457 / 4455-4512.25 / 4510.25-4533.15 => -3.6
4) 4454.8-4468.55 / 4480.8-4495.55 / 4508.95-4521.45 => -0.9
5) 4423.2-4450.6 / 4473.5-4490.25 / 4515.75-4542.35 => -1.5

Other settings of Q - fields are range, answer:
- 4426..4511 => 15.9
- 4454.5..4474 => 14.3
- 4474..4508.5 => 17.5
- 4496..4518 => 18.7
